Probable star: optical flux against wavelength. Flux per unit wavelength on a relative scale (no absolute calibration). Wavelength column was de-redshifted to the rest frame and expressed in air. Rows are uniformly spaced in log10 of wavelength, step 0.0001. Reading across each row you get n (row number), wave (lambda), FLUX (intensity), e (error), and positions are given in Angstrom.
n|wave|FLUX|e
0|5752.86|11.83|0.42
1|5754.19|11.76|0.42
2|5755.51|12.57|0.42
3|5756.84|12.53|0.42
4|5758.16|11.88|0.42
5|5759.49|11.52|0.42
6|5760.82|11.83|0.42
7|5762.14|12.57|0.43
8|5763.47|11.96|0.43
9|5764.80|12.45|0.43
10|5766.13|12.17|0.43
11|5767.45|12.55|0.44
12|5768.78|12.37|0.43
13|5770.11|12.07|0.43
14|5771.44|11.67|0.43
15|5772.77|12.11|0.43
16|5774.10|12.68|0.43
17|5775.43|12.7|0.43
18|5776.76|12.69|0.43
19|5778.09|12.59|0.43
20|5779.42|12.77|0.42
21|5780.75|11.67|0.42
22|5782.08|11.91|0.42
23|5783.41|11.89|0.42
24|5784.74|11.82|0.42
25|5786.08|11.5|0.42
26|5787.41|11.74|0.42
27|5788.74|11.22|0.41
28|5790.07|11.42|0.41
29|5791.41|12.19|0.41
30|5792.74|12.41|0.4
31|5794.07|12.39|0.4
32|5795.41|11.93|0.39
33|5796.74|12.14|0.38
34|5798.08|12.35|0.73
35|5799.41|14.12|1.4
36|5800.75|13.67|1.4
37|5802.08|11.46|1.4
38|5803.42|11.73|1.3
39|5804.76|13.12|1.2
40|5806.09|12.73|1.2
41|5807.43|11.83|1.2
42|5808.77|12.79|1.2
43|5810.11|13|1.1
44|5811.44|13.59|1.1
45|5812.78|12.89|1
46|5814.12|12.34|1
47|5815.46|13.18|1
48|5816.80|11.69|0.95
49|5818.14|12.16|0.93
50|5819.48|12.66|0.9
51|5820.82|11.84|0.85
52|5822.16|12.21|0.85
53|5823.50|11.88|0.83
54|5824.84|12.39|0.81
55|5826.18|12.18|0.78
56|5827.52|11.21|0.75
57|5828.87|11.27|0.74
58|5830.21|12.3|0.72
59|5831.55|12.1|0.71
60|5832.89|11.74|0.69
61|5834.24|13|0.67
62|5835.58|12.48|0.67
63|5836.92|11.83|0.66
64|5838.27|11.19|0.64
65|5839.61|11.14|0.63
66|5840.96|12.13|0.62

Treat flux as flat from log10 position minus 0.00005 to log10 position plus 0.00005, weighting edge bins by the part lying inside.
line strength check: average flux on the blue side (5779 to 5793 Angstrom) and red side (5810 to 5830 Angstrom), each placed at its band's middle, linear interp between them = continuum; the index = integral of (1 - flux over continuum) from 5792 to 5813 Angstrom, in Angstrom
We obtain -1.0 Angstrom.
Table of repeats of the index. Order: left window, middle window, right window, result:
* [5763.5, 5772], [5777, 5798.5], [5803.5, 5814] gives 0.8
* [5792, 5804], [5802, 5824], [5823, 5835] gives -0.4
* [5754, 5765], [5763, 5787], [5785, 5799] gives -0.3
